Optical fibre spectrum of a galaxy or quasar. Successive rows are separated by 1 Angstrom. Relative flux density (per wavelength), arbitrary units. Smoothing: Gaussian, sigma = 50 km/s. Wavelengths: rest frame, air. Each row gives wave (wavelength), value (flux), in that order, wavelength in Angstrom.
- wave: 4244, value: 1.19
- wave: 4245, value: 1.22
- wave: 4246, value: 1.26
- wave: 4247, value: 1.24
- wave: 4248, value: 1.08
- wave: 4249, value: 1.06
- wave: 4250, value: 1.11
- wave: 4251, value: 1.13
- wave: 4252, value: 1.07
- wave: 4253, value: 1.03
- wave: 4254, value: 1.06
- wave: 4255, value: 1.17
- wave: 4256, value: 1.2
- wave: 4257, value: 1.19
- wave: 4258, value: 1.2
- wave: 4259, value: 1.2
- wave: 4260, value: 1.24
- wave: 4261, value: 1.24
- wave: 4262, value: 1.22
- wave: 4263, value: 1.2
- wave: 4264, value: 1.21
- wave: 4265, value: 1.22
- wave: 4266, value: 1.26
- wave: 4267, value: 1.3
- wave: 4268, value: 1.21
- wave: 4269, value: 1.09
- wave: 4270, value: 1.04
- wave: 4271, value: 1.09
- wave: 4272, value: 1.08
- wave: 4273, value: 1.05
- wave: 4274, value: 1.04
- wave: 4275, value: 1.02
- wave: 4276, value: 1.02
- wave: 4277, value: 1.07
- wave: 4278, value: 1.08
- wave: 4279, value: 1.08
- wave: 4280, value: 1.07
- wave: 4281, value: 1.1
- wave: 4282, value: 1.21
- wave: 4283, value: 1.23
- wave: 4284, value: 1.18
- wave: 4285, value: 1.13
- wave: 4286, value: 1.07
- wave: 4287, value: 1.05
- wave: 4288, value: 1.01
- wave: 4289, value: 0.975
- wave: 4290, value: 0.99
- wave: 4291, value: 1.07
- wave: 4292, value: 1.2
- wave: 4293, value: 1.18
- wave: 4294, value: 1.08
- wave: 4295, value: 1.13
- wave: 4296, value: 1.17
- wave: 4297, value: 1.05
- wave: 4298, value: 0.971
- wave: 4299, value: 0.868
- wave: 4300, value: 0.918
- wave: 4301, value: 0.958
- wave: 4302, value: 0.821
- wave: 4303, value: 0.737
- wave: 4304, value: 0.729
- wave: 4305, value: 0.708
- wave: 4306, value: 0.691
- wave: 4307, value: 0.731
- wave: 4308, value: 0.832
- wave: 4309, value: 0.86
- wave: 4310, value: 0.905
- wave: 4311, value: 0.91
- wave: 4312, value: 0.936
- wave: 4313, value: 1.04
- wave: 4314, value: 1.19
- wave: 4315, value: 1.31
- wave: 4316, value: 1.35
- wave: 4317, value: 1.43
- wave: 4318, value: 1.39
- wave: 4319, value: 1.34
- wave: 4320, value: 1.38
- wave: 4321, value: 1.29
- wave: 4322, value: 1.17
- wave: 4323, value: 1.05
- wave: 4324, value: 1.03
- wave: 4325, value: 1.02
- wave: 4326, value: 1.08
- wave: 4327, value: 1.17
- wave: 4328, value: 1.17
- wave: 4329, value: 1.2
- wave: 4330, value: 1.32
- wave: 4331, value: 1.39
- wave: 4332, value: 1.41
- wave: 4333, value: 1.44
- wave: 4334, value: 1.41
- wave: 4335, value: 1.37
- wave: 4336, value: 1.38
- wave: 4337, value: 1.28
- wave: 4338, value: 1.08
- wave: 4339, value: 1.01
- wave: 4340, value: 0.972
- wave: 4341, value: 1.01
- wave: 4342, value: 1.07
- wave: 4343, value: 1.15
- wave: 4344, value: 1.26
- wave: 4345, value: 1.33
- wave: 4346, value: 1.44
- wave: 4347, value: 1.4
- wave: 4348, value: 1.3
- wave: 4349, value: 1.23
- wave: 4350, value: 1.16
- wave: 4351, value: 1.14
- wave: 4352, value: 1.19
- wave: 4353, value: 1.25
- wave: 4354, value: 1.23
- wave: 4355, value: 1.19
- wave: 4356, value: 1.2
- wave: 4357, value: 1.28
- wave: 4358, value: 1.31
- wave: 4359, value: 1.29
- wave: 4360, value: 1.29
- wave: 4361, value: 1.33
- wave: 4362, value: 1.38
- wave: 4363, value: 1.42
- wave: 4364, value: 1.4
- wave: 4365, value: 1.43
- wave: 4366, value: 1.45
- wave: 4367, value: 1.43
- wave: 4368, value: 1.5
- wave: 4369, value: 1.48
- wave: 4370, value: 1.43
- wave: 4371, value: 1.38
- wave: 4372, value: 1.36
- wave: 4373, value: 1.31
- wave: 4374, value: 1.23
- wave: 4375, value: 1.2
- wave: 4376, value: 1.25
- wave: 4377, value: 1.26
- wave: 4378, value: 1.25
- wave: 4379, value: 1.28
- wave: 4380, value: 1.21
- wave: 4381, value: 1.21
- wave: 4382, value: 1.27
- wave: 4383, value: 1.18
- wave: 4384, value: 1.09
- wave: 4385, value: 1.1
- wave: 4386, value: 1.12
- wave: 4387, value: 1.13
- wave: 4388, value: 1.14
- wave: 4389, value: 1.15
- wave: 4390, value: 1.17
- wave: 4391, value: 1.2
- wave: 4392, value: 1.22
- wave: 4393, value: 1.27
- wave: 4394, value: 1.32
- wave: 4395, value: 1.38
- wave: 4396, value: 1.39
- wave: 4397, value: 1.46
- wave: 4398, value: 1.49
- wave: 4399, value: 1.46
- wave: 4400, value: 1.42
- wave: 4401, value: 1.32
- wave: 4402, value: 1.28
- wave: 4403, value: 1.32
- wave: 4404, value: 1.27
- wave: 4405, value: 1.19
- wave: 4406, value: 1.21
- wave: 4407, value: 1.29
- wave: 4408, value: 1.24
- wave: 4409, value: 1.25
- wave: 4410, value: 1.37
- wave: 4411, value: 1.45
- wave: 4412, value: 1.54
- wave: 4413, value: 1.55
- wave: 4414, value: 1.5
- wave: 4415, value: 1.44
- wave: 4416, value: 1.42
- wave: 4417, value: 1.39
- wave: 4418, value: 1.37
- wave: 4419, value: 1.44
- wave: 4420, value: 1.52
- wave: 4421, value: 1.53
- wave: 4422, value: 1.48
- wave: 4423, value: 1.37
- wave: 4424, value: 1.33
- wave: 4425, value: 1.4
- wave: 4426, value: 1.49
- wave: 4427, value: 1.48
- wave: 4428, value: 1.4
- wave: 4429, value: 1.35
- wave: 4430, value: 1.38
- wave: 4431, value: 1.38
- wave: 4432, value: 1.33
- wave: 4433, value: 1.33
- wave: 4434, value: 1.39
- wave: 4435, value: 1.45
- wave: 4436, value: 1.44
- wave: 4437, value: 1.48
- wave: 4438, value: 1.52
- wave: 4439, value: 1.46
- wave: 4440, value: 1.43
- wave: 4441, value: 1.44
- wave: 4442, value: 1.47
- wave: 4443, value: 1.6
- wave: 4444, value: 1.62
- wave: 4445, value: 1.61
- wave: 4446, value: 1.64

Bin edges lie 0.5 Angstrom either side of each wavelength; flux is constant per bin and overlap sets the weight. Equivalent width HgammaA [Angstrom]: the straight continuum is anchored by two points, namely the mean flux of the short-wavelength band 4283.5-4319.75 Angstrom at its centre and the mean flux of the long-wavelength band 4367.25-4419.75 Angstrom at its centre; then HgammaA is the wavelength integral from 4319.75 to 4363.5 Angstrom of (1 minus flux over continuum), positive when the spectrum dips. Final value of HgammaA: -3.3 Angstrom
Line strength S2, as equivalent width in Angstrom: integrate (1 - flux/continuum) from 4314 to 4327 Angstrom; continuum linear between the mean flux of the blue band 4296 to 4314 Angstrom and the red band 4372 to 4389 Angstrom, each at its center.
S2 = -3.9 Angstrom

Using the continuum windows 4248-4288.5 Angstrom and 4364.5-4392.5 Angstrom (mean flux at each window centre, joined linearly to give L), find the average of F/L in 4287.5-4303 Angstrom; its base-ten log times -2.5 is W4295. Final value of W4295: 0.15 mag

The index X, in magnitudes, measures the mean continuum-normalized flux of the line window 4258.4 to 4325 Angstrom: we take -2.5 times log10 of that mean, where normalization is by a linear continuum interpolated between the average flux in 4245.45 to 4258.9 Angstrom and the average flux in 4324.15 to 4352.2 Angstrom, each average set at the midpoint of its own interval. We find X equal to 0.09 mag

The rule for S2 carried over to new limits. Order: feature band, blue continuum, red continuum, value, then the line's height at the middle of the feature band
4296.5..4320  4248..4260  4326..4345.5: 4.0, 1.2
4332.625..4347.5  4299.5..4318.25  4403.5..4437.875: -2.1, 1.09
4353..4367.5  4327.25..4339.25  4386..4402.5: -0.4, 1.29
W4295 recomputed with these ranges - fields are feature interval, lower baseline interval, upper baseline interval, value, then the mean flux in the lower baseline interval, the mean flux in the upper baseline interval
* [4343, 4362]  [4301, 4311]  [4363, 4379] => -0.06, 0.795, 1.36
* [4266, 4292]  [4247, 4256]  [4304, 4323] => -0.01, 1.1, 1.07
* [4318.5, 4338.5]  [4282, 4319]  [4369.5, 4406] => -0.13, 1.03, 1.27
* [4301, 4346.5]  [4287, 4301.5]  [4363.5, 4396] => 0.00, 1.04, 1.28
